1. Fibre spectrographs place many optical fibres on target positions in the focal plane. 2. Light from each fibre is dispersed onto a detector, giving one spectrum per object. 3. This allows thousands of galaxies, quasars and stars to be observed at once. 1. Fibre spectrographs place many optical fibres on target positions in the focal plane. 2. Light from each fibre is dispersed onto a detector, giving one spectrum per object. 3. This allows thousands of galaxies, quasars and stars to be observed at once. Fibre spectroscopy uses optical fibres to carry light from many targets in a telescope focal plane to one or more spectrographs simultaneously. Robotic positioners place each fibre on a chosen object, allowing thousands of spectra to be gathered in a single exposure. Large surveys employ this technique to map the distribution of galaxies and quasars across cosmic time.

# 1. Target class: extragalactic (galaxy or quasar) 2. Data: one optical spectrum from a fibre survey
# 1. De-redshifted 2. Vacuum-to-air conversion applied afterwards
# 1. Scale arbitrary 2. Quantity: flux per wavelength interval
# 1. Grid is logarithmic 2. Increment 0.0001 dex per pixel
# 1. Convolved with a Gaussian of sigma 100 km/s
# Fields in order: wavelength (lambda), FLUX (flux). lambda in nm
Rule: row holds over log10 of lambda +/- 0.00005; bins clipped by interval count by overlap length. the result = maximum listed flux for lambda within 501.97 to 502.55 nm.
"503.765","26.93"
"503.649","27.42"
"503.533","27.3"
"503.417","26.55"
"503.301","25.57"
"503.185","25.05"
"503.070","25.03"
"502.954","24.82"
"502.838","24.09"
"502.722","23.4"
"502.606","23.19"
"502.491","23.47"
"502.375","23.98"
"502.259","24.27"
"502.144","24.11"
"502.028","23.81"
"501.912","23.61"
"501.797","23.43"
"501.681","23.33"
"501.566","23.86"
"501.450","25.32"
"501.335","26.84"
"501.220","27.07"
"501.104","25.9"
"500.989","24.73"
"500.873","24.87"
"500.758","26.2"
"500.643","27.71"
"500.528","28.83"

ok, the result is 24.27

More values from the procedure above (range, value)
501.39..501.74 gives 25.32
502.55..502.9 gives 24.09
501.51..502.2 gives 24.11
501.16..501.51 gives 27.07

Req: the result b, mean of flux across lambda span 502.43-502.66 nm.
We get 23.4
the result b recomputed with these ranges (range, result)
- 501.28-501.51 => 26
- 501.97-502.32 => 24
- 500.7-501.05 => 25.3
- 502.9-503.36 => 25.1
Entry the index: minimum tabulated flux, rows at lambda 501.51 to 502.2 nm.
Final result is 23.33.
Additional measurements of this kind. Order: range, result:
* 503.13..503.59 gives 25.05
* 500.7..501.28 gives 24.73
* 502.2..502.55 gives 23.47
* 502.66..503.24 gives 23.4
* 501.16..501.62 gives 23.86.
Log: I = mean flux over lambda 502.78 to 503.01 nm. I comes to 24.4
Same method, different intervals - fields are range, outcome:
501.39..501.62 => 24.6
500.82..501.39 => 25.9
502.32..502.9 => 23.6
